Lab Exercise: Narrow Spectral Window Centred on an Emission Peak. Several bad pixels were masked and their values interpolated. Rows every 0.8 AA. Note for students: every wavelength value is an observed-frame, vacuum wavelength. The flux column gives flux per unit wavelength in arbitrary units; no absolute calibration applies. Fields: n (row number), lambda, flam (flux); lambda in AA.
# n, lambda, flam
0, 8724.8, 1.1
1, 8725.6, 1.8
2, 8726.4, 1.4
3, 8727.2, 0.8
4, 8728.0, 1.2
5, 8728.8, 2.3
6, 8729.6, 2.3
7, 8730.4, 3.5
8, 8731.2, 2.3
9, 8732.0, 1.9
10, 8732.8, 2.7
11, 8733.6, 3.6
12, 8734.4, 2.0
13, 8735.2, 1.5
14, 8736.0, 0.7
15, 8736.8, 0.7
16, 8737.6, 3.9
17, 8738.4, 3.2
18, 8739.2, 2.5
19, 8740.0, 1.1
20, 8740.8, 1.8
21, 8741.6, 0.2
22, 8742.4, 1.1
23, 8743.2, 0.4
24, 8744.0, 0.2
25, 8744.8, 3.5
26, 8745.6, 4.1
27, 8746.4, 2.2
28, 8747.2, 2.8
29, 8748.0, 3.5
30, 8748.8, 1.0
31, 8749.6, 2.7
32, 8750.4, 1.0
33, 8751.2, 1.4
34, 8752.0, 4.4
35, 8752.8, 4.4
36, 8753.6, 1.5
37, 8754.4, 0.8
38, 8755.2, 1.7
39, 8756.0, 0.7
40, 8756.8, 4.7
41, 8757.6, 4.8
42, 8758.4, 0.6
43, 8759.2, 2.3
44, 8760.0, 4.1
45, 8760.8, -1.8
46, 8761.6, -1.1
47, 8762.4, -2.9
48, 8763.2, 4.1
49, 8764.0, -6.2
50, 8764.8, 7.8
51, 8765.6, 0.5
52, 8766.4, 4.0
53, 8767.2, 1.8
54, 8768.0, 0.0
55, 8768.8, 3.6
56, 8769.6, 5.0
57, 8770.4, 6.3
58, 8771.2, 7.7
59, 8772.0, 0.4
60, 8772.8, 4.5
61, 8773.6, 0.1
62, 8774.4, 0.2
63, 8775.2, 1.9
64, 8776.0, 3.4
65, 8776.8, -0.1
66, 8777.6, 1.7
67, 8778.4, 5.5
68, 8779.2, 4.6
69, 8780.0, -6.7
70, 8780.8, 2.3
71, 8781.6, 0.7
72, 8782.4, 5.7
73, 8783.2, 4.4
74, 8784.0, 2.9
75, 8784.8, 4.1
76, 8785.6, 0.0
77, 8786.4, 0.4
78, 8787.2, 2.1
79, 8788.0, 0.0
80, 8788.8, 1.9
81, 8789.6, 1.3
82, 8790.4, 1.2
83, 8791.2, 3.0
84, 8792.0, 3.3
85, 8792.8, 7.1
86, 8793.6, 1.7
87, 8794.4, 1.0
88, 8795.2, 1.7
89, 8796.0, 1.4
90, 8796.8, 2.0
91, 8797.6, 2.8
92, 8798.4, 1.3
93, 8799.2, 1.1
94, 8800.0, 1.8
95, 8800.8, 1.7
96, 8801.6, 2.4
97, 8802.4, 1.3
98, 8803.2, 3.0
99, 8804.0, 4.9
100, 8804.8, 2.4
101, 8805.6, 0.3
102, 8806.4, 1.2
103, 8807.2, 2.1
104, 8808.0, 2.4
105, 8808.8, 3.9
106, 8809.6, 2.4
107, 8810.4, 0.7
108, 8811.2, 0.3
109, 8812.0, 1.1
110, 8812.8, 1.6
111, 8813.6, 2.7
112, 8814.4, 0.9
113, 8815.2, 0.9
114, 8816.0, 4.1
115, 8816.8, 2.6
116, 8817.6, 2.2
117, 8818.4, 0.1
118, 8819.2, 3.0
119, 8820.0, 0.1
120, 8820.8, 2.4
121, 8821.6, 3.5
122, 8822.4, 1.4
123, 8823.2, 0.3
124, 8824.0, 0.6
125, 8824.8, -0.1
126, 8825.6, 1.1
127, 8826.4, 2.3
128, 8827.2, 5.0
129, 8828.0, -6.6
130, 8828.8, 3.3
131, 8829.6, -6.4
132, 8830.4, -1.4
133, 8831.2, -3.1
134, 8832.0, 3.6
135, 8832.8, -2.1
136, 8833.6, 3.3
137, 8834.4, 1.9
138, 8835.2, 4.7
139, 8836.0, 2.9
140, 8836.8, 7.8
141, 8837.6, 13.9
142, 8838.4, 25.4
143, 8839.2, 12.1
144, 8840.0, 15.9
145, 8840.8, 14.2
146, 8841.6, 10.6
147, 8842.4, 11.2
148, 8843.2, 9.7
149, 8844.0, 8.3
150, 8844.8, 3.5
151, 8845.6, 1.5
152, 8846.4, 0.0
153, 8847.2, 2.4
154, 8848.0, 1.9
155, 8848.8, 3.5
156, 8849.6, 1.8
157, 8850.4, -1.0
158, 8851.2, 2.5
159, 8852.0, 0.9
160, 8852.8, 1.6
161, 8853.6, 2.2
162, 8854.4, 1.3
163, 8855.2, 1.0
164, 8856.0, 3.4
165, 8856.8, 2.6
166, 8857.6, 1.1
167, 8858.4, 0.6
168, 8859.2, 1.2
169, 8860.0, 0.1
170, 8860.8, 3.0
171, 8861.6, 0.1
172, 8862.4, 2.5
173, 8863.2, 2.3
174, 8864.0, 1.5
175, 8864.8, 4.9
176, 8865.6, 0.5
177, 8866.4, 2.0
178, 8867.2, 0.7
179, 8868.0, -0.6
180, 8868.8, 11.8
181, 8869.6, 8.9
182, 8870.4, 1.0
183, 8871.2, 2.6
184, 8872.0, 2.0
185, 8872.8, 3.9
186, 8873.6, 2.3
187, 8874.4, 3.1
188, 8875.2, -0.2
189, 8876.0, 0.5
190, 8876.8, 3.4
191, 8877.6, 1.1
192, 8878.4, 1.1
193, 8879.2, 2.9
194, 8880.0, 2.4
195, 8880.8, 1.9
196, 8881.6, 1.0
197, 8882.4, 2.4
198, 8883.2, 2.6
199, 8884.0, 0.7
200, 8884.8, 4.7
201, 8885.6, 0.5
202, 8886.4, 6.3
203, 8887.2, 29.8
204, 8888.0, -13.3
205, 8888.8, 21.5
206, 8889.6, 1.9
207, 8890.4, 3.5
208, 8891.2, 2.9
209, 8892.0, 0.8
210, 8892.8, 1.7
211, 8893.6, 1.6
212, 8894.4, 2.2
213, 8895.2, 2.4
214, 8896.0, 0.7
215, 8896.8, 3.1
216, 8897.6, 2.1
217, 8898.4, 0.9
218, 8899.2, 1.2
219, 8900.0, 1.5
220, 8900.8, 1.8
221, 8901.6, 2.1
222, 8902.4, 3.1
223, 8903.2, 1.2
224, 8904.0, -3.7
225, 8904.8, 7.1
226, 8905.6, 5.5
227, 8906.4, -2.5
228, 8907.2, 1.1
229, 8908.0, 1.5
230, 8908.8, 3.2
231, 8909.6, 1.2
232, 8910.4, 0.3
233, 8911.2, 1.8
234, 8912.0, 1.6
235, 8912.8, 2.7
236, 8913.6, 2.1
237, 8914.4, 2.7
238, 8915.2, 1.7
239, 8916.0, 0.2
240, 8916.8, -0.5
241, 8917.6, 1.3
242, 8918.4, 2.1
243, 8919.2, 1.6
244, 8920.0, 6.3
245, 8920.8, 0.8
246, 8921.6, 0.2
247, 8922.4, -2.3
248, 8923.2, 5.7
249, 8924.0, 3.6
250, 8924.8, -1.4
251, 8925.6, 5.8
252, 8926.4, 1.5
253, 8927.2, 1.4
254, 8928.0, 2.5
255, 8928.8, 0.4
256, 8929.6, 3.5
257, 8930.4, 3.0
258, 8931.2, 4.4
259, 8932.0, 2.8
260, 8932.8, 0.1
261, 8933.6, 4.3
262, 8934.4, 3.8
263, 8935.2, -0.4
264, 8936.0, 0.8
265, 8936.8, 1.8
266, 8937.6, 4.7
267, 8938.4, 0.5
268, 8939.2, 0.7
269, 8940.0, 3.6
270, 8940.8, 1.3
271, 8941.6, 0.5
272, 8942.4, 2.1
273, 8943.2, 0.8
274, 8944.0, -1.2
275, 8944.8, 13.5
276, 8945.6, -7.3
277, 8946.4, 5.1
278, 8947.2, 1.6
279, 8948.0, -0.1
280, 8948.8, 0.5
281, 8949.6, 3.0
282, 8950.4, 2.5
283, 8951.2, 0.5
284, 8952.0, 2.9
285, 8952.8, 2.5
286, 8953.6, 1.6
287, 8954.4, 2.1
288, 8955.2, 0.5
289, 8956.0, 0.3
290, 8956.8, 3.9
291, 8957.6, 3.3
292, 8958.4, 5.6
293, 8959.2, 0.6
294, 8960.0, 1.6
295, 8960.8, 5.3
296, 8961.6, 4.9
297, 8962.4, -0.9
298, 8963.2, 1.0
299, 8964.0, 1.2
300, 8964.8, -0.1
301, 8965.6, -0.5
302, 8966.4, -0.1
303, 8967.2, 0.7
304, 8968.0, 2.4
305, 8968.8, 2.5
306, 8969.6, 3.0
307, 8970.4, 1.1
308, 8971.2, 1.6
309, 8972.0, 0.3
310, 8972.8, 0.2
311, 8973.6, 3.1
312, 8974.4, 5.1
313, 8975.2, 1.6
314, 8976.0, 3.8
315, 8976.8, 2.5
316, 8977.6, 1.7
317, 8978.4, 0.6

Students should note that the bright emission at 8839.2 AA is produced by H-beta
